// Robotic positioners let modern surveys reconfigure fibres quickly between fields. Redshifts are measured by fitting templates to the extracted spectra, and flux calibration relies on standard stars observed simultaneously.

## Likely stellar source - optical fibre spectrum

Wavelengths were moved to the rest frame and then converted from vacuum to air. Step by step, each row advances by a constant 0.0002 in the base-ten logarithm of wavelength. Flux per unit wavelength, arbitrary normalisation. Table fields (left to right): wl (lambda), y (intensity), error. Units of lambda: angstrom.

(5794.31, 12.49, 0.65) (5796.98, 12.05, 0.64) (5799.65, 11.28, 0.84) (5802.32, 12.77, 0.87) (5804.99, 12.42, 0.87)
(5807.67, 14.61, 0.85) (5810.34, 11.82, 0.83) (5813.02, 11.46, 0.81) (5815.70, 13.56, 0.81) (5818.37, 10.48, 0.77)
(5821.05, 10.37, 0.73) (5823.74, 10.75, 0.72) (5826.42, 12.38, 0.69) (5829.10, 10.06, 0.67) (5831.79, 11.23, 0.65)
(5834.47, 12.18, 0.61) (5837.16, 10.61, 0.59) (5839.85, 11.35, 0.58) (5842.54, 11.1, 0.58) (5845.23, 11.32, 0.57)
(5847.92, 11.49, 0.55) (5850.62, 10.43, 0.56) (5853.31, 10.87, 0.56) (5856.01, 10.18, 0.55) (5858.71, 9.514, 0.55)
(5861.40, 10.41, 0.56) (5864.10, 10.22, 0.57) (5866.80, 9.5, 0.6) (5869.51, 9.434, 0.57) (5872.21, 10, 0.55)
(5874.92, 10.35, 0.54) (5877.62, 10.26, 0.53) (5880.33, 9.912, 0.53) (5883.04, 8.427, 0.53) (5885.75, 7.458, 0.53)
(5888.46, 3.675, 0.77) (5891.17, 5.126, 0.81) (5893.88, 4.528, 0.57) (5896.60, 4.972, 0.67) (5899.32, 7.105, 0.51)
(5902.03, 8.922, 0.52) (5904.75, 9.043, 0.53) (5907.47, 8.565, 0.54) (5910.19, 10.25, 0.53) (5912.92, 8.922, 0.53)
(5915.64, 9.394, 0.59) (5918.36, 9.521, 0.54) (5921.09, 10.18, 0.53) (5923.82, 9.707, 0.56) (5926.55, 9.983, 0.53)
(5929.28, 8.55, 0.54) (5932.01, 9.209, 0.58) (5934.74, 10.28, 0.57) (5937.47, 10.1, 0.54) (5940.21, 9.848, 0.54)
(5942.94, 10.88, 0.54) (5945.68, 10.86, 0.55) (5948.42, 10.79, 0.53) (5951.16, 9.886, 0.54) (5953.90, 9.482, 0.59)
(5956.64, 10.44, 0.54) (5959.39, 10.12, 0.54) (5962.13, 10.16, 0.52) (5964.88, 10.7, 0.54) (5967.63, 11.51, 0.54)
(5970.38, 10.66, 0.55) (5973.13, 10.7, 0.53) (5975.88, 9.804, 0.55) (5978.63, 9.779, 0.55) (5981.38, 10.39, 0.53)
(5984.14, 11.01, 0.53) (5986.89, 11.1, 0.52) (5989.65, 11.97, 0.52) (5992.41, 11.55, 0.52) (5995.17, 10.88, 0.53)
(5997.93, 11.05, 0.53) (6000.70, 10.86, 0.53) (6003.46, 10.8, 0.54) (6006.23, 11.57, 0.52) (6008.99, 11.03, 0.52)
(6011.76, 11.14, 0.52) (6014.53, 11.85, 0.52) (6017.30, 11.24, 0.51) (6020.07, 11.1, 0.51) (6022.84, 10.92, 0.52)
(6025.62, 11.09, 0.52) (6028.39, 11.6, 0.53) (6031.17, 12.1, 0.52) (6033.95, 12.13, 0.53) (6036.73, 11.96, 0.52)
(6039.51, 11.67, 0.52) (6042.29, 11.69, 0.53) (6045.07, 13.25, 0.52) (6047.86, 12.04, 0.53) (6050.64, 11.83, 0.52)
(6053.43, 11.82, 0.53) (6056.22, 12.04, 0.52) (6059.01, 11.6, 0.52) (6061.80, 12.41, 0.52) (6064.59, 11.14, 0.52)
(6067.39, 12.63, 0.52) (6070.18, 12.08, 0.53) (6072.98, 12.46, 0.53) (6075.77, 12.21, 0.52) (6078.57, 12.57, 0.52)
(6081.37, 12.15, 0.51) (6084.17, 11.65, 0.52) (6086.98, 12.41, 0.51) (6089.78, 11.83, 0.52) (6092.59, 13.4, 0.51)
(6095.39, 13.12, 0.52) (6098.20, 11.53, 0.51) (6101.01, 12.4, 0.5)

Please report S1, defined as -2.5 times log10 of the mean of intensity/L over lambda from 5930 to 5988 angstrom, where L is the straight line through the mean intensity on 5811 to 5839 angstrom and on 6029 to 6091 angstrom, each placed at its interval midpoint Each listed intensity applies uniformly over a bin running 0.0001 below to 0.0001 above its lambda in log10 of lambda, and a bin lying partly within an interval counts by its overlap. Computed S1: 0.14 mag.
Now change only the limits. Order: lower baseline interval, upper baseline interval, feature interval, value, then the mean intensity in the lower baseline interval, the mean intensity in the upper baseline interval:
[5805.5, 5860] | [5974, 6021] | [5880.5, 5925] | 0.375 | 11.3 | 11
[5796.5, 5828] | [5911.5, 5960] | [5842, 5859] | 0.058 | 12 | 9.89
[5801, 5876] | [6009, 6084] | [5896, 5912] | 0.337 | 11.1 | 11.9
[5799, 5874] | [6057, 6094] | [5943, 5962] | 0.133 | 11.1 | 12.2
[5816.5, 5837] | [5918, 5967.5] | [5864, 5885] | 0.109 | 11.1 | 10.1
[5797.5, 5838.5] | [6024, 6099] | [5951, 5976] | 0.151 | 11.7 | 12.1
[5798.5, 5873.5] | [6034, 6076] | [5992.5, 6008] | 0.071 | 11.1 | 12.1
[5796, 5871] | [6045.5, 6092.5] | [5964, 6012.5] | 0.085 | 11.2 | 12.1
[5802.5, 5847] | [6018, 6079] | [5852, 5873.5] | 0.167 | 11.6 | 11.9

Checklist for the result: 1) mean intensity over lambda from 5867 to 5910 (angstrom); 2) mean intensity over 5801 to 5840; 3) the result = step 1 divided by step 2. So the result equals 0.68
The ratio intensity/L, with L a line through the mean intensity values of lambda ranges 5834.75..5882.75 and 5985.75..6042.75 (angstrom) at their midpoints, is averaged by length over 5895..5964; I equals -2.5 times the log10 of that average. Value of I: 0.15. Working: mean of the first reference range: 10.4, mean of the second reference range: 11.4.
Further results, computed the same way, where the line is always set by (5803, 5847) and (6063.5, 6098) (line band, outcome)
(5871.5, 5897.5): 0.497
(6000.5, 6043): 0.064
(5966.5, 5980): 0.148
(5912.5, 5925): 0.231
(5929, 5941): 0.225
